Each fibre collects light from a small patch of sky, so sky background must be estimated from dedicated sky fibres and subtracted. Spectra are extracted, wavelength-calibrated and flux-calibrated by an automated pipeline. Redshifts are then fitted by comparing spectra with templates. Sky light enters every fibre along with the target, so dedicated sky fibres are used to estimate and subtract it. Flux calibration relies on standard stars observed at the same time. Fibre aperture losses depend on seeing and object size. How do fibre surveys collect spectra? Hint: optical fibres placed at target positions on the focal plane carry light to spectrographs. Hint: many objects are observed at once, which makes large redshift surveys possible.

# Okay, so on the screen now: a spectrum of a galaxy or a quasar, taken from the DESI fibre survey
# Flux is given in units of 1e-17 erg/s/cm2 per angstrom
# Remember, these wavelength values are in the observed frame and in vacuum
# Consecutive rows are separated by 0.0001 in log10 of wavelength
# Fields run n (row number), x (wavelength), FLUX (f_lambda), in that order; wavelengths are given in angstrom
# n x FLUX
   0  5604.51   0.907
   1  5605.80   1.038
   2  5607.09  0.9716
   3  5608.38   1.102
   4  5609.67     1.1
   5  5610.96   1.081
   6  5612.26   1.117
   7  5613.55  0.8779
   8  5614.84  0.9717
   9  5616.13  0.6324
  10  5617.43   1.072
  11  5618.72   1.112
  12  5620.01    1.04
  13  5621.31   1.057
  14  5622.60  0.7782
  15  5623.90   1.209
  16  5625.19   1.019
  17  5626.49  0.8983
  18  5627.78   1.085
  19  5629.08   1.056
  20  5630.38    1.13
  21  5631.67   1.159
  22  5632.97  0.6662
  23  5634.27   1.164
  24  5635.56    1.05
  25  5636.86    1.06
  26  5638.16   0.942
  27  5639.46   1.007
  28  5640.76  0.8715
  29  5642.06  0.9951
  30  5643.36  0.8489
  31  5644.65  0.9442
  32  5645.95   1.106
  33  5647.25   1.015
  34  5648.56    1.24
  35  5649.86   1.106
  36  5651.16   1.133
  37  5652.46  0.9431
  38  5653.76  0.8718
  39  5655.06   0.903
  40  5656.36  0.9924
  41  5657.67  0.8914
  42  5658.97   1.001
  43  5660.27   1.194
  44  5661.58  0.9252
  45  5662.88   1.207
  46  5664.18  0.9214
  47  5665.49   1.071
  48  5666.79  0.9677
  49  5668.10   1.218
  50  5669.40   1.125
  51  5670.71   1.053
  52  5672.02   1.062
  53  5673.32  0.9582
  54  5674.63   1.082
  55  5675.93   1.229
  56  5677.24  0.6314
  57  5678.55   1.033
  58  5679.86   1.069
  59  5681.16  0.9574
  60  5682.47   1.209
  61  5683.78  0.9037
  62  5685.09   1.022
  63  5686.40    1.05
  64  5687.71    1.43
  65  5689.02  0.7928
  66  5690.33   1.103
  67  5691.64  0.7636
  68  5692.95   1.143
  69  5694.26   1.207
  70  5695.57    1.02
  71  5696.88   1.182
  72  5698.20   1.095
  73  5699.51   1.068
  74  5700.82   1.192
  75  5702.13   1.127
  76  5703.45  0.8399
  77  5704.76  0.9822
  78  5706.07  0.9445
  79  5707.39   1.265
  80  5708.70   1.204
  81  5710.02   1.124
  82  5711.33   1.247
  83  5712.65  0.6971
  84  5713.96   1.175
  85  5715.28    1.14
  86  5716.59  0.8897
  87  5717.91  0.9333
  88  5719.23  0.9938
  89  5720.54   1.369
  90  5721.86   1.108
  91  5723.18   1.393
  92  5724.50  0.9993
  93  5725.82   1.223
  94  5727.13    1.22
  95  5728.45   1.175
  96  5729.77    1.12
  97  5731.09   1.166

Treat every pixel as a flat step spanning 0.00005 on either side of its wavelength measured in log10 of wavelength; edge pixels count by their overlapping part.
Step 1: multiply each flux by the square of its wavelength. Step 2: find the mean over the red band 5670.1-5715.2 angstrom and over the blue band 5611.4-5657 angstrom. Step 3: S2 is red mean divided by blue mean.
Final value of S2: 1.1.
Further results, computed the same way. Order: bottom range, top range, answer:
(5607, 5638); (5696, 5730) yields 1.12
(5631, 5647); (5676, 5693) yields 1.04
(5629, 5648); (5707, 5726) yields 1.14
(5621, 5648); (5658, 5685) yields 1.05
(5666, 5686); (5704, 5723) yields 1.06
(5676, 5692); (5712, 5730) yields 1.11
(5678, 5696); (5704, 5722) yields 1.03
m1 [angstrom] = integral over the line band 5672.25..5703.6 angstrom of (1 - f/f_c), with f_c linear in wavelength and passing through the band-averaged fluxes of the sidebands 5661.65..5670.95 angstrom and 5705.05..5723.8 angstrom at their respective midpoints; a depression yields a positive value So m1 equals 1.1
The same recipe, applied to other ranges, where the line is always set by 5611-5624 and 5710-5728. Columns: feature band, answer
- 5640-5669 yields 0.3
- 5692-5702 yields -0.3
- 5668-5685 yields 0.3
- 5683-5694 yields 0.4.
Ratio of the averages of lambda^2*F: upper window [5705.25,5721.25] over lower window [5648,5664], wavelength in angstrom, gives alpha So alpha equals 1.1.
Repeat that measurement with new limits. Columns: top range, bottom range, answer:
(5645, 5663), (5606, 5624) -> 1.04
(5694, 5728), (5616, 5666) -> 1.12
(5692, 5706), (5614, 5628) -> 1.12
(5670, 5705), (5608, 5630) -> 1.06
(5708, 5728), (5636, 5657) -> 1.15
